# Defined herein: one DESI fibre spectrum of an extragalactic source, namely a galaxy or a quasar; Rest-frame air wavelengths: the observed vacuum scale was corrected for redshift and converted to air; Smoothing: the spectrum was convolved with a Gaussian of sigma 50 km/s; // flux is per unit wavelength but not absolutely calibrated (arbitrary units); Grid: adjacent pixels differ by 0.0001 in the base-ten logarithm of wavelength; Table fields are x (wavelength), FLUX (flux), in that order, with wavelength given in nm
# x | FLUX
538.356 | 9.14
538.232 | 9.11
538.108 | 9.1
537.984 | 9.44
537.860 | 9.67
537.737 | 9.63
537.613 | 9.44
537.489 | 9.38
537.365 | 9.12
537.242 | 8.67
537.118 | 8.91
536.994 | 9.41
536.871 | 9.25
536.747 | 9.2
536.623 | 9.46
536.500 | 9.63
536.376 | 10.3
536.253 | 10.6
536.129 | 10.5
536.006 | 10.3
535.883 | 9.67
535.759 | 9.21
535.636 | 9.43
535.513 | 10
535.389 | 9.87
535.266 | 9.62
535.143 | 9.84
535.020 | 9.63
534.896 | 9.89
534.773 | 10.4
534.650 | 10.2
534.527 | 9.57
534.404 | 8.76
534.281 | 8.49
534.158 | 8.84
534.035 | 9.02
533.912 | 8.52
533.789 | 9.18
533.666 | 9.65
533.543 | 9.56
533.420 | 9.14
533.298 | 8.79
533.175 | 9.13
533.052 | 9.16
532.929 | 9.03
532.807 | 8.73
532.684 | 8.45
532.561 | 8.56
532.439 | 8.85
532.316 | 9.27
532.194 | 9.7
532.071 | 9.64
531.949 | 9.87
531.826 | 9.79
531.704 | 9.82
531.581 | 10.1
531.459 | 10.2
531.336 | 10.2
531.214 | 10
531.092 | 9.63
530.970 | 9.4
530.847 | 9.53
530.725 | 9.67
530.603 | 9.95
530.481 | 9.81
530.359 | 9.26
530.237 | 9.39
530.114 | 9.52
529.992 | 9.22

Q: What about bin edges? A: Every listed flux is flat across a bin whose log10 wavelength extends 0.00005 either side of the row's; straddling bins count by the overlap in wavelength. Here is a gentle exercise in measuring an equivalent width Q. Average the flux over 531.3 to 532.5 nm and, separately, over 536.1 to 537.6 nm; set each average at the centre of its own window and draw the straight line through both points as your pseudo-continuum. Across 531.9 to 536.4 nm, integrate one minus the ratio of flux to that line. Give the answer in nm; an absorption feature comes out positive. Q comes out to 0.090 nm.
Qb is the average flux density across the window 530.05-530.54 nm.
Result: 9.48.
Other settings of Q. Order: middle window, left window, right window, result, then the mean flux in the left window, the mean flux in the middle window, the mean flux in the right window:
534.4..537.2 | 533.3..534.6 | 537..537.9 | -0.17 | 9.07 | 9.74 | 9.26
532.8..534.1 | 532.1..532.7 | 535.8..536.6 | 0.03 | 9.04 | 9.1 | 10.1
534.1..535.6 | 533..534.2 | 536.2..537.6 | -0.06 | 9.1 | 9.59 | 9.44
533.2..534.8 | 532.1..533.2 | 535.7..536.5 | 0.03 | 9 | 9.21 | 10.1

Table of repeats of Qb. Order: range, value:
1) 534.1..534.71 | 9.17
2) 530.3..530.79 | 9.69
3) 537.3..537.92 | 9.46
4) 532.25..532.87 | 8.79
